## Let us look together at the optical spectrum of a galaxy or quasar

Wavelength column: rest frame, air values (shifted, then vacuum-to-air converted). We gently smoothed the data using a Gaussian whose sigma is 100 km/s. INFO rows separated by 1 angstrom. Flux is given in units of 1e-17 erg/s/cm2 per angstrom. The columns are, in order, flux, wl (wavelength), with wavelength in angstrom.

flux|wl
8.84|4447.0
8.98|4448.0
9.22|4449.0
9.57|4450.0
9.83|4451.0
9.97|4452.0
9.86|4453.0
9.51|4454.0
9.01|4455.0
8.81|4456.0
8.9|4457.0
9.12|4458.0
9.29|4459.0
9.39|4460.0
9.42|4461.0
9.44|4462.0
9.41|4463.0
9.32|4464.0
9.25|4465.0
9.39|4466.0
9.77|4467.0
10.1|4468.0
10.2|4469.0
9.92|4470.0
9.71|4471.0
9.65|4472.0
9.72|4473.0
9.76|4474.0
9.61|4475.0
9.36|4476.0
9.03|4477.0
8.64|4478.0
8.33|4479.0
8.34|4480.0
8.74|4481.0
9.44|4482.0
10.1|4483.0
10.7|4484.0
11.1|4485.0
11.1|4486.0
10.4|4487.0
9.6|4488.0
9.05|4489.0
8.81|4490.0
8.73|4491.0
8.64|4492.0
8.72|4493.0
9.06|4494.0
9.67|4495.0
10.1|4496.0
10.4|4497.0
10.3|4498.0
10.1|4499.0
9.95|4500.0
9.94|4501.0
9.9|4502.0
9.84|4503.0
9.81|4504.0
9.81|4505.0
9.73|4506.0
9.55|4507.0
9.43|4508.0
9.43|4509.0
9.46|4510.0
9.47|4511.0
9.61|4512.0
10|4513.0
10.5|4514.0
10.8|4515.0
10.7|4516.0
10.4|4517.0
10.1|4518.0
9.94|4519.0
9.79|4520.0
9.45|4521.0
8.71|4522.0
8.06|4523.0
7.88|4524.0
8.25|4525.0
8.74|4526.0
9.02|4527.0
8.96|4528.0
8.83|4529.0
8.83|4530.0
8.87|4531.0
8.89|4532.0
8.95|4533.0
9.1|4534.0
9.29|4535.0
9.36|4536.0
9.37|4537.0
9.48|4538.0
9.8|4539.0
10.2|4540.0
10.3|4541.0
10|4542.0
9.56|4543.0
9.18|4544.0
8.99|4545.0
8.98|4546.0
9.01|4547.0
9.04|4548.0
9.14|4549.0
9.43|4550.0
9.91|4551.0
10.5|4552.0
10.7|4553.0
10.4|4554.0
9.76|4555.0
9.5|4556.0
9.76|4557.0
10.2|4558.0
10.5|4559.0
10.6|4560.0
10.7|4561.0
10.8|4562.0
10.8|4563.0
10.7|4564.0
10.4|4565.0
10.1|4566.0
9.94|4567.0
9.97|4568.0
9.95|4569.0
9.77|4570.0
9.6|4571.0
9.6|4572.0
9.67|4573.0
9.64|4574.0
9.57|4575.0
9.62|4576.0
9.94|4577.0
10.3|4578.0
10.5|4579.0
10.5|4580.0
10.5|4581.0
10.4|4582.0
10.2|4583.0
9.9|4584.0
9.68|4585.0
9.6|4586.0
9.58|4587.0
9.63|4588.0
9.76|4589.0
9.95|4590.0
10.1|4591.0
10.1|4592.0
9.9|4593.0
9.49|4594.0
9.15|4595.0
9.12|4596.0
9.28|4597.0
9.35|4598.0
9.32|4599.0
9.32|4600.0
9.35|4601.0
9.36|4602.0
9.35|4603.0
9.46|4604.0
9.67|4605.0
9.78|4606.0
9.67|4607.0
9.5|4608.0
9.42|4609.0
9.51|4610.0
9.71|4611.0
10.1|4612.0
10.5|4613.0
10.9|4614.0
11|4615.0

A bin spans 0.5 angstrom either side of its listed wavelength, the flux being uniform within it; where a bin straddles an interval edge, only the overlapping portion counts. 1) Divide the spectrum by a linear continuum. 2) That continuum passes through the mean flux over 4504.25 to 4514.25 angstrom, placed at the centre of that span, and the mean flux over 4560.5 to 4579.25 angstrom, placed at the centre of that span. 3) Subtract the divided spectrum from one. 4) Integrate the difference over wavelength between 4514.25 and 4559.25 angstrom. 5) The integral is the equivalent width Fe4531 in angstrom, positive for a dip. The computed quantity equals 1.7 angstrom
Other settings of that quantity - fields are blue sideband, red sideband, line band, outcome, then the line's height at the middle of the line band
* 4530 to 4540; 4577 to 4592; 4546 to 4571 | -1.04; 9.63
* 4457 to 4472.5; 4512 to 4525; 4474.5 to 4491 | 0.13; 9.57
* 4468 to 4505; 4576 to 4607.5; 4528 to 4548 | 0.80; 9.69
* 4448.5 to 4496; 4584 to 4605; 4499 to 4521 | -0.95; 9.5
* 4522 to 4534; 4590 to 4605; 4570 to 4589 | -1.27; 9.29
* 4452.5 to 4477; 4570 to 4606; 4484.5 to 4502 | -0.38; 9.54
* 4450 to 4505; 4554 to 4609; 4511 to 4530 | 0.54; 9.69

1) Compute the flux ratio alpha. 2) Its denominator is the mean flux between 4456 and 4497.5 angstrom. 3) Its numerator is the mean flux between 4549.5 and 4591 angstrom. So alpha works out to 1.06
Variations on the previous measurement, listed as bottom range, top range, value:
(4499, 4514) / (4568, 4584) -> 1.02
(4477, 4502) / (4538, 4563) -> 1.03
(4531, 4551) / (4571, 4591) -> 1.06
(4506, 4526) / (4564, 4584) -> 1.05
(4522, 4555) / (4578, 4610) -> 1.05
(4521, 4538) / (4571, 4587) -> 1.12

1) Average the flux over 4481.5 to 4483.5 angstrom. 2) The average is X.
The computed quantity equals 9.77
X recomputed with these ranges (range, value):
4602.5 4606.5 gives 9.57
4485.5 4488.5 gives 10.4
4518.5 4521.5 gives 9.73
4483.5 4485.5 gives 10.9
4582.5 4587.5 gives 9.79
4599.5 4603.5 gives 9.35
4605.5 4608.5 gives 9.65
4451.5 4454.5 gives 9.78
